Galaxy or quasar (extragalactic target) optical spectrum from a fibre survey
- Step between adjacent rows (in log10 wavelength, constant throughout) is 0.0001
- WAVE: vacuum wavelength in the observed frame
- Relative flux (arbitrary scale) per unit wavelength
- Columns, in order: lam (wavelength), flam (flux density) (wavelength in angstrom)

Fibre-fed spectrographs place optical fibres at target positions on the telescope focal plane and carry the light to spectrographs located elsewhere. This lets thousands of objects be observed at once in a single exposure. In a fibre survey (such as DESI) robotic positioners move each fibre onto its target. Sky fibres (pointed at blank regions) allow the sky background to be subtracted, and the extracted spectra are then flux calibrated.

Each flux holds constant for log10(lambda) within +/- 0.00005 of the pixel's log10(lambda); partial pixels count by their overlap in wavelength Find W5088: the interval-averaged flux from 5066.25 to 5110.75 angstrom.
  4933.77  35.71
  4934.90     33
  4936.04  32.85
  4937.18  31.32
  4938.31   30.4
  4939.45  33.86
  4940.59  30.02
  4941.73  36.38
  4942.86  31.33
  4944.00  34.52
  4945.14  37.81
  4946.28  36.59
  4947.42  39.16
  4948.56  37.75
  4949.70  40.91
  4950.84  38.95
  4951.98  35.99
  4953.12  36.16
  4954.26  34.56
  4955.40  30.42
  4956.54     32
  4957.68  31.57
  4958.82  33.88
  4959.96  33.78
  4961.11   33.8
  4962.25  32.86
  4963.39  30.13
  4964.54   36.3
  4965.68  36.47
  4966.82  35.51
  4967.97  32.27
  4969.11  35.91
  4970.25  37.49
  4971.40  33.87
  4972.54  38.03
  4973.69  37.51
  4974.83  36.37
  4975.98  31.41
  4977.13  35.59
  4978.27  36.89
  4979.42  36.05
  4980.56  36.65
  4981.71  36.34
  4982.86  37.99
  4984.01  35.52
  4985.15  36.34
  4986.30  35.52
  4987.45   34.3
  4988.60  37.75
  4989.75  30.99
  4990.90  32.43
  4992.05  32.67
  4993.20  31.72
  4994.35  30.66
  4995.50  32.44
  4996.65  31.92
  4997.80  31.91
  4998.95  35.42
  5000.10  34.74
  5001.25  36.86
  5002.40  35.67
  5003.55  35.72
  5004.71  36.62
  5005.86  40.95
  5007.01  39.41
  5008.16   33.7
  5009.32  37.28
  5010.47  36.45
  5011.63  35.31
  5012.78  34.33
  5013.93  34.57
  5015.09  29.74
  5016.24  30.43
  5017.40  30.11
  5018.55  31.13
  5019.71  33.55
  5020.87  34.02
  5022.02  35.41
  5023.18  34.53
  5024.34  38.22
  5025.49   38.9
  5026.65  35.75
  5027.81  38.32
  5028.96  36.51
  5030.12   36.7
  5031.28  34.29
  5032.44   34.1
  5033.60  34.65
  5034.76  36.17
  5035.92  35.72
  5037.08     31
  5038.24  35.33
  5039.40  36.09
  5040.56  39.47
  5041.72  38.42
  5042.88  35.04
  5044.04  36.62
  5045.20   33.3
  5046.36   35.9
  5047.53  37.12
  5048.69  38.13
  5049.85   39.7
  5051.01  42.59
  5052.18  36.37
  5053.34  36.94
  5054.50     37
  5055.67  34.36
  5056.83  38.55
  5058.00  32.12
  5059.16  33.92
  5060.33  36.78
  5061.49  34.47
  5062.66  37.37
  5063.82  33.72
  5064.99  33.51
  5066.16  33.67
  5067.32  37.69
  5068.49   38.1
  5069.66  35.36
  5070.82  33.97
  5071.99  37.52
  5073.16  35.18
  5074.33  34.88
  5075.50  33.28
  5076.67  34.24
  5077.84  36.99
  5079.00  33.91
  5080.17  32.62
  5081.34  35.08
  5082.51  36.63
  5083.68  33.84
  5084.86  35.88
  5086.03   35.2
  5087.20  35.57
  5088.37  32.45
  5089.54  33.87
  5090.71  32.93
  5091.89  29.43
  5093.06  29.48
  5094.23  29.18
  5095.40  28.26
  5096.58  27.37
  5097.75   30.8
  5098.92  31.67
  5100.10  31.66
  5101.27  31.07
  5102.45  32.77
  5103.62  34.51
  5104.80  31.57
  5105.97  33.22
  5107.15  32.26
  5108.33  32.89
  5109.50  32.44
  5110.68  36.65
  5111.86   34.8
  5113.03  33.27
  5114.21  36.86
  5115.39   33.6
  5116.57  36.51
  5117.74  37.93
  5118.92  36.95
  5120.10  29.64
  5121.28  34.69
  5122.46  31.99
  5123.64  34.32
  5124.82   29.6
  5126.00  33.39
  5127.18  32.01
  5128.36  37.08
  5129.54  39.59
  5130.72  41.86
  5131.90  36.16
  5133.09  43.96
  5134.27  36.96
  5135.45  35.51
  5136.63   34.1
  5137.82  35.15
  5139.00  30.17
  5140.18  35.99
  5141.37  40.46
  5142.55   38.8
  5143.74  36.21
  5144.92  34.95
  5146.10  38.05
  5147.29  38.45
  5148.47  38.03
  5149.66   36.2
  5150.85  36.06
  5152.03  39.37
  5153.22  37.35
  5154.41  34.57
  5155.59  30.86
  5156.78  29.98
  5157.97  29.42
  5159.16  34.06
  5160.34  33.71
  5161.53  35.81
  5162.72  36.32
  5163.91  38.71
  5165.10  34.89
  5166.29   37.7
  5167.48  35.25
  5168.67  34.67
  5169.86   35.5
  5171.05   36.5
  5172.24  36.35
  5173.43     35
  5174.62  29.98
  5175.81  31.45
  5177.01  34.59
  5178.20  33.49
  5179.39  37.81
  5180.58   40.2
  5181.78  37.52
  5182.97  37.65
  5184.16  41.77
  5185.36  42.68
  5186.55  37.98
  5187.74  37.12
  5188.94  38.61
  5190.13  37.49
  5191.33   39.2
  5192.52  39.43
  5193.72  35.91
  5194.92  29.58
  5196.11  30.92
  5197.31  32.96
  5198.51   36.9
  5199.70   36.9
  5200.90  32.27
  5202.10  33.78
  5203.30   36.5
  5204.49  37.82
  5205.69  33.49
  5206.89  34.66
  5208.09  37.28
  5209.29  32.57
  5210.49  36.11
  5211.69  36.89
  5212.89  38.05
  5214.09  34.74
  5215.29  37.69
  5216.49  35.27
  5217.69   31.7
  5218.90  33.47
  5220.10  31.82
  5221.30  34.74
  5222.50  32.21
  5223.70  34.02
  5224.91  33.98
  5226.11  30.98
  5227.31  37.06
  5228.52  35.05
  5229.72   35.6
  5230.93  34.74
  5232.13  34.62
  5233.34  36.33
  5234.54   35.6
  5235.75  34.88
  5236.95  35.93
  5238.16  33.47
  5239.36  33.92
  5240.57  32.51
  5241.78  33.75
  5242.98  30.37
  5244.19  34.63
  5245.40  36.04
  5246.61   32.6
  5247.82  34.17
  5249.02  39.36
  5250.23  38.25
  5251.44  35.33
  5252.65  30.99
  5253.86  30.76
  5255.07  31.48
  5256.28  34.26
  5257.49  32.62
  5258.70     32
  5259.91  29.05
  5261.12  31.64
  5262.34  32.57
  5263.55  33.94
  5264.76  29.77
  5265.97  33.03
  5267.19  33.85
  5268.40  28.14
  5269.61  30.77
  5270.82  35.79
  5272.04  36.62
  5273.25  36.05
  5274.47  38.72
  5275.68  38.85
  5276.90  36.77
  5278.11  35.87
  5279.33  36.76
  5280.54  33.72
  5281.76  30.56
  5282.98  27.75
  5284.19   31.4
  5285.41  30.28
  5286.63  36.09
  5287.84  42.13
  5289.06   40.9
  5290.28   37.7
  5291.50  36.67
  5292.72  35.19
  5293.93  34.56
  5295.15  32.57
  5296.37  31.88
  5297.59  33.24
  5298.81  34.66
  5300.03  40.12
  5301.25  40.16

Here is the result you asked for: 33.4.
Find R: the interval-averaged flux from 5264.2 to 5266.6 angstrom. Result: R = 31.4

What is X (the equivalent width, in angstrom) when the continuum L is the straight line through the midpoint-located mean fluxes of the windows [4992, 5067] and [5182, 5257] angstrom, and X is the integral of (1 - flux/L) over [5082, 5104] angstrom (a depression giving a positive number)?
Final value 1.9 angstrom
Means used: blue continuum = 35.3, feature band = 32.2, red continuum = 35.1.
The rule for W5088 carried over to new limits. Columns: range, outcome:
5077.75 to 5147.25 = 34.3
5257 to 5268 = 32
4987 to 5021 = 34.1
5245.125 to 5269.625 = 32.9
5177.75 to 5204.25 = 36.7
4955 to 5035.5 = 34.8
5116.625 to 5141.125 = 35.5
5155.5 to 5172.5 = 34.7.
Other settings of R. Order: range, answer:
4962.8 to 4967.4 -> 34.6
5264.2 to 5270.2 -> 31.1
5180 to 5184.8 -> 39.3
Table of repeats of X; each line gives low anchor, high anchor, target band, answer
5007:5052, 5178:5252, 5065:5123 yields 3.0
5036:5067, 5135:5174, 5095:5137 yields 1.9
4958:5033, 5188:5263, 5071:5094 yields 0.4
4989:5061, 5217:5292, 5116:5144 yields -0.9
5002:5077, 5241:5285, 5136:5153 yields -1.0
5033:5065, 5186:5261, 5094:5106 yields 1.6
